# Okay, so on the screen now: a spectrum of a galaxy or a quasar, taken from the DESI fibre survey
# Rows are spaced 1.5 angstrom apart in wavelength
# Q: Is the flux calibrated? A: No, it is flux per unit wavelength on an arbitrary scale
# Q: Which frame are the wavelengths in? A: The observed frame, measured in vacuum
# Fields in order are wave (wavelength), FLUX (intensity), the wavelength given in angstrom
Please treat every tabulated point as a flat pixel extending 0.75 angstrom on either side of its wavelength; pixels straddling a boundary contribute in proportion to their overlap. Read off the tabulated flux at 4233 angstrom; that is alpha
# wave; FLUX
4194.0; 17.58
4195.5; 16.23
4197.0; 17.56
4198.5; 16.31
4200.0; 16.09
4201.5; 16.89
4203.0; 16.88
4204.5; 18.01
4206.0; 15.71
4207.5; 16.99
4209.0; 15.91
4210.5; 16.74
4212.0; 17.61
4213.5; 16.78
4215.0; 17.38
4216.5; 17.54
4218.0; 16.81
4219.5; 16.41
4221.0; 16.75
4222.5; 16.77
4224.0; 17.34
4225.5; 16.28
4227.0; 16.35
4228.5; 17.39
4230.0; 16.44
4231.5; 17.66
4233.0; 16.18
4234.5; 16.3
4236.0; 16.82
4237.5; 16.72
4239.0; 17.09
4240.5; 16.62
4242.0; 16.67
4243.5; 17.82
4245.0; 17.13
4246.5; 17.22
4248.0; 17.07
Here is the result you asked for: 16.18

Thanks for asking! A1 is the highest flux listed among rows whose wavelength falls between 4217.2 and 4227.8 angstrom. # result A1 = 17.34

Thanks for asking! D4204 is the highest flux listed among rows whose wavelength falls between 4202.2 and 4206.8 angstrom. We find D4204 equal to 18.01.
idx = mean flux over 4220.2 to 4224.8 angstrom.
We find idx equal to 16.9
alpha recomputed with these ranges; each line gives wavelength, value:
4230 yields 16.44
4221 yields 16.75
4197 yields 17.56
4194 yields 17.58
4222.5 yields 16.77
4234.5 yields 16.3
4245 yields 17.13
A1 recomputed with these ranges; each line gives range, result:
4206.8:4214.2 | 17.61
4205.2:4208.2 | 16.99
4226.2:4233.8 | 17.66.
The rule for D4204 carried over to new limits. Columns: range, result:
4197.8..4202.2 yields 16.89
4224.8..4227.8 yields 16.35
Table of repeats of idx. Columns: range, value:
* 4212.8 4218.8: 17.1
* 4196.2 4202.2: 16.7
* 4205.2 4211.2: 16.3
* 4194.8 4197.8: 16.9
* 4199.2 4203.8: 16.6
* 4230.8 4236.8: 16.7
